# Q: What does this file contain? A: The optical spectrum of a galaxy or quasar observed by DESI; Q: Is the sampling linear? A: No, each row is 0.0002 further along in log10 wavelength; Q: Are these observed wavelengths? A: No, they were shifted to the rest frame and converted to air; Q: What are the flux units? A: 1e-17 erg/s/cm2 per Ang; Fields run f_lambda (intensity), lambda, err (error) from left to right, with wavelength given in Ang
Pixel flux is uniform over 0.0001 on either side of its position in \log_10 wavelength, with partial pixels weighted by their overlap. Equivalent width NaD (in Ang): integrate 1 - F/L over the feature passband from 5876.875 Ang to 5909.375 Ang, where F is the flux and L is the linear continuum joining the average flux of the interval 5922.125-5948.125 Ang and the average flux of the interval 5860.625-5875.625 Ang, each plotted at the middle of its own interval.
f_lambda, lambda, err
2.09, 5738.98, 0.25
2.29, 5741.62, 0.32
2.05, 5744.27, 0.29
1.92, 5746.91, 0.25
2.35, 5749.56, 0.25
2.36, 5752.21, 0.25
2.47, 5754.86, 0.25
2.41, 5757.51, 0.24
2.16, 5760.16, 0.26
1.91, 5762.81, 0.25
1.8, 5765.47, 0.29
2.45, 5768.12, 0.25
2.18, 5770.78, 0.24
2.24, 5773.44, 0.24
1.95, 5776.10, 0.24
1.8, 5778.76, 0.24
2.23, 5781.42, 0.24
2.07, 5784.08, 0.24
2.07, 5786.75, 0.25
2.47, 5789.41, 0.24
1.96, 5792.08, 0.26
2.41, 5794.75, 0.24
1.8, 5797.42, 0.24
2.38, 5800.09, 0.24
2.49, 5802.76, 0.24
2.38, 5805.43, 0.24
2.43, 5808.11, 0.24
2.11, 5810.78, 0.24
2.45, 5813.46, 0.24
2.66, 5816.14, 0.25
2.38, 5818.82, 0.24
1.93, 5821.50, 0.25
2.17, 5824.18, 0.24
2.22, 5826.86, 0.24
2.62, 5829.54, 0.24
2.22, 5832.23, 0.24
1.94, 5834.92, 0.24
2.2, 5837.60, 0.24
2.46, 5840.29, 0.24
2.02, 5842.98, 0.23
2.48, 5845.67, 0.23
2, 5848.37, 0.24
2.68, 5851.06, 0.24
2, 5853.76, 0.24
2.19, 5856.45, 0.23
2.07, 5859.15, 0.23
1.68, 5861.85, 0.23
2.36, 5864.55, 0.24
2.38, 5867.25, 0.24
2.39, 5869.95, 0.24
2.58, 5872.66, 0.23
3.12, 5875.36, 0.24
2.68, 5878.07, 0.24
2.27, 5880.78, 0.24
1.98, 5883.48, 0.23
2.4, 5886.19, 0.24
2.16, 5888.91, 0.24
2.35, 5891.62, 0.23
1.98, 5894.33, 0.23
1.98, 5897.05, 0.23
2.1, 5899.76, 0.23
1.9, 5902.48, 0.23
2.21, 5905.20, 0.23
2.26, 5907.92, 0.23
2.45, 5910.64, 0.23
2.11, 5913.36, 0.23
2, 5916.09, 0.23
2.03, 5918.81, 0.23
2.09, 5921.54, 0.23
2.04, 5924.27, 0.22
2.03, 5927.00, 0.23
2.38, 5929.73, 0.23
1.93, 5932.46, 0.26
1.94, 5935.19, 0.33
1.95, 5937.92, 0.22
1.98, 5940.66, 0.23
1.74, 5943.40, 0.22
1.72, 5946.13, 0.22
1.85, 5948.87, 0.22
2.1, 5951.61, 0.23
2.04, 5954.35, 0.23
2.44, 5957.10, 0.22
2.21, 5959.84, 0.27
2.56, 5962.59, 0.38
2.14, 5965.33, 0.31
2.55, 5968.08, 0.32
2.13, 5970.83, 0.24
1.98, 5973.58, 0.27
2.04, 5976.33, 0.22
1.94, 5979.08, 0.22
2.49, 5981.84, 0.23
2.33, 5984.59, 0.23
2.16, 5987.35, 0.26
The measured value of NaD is 0.5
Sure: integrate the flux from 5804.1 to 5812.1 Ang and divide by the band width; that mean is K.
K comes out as 2.31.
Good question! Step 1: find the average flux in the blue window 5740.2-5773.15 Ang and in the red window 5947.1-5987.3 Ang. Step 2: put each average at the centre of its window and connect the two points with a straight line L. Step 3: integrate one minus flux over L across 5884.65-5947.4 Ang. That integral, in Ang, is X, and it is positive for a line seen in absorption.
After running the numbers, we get 3.41 Ang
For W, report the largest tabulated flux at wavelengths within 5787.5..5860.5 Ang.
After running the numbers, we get 2.68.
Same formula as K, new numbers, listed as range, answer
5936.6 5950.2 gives 1.85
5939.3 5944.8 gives 1.86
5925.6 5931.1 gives 2.2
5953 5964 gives 2.31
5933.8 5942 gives 1.96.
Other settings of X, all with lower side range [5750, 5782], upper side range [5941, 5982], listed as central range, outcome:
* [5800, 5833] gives -2.89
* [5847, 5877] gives -2.47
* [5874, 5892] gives -2.45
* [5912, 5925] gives 0.44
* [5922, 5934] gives 0.18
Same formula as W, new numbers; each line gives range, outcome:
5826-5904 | 3.12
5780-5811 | 2.49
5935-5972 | 2.56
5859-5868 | 2.38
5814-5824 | 2.66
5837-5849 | 2.48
